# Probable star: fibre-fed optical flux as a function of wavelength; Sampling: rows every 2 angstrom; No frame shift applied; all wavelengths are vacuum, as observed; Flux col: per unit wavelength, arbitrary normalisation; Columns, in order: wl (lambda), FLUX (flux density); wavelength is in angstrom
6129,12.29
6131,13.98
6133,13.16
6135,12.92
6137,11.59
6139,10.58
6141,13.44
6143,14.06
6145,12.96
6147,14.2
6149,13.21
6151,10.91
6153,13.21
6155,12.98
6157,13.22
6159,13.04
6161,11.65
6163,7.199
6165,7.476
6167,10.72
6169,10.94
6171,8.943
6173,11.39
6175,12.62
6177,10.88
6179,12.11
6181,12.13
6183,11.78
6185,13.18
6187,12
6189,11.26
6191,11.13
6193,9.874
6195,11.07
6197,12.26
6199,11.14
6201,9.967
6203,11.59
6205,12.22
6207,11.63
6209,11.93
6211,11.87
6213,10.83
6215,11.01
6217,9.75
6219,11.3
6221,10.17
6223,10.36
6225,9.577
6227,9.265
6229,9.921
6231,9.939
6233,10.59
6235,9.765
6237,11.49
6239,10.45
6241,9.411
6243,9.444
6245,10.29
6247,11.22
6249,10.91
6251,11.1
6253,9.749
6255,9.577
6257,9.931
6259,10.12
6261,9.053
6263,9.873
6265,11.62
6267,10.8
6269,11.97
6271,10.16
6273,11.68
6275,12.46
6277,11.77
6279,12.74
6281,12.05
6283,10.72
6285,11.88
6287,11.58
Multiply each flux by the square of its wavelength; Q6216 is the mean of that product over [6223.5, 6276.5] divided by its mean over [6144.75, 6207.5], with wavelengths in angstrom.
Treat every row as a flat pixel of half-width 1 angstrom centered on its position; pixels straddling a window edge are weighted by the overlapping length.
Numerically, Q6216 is 0.93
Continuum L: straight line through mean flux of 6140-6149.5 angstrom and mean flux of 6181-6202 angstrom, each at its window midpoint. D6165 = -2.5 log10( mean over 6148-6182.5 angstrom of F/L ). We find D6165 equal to 0.12 mag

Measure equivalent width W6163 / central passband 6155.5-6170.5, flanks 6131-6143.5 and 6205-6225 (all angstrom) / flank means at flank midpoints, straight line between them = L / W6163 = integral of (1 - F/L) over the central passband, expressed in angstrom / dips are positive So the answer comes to 1.8 angstrom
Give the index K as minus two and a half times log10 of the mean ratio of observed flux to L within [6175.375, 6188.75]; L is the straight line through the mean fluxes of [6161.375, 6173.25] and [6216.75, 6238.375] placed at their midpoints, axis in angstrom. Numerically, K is -0.24 mag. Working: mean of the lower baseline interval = 9.44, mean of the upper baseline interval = 10.2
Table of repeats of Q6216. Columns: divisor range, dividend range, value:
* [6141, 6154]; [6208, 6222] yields 0.86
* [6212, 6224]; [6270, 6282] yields 1.14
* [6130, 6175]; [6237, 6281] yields 0.93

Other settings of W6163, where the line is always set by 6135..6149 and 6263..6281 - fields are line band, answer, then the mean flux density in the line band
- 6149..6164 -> 1.0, 11.8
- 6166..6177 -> 1.4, 10.9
